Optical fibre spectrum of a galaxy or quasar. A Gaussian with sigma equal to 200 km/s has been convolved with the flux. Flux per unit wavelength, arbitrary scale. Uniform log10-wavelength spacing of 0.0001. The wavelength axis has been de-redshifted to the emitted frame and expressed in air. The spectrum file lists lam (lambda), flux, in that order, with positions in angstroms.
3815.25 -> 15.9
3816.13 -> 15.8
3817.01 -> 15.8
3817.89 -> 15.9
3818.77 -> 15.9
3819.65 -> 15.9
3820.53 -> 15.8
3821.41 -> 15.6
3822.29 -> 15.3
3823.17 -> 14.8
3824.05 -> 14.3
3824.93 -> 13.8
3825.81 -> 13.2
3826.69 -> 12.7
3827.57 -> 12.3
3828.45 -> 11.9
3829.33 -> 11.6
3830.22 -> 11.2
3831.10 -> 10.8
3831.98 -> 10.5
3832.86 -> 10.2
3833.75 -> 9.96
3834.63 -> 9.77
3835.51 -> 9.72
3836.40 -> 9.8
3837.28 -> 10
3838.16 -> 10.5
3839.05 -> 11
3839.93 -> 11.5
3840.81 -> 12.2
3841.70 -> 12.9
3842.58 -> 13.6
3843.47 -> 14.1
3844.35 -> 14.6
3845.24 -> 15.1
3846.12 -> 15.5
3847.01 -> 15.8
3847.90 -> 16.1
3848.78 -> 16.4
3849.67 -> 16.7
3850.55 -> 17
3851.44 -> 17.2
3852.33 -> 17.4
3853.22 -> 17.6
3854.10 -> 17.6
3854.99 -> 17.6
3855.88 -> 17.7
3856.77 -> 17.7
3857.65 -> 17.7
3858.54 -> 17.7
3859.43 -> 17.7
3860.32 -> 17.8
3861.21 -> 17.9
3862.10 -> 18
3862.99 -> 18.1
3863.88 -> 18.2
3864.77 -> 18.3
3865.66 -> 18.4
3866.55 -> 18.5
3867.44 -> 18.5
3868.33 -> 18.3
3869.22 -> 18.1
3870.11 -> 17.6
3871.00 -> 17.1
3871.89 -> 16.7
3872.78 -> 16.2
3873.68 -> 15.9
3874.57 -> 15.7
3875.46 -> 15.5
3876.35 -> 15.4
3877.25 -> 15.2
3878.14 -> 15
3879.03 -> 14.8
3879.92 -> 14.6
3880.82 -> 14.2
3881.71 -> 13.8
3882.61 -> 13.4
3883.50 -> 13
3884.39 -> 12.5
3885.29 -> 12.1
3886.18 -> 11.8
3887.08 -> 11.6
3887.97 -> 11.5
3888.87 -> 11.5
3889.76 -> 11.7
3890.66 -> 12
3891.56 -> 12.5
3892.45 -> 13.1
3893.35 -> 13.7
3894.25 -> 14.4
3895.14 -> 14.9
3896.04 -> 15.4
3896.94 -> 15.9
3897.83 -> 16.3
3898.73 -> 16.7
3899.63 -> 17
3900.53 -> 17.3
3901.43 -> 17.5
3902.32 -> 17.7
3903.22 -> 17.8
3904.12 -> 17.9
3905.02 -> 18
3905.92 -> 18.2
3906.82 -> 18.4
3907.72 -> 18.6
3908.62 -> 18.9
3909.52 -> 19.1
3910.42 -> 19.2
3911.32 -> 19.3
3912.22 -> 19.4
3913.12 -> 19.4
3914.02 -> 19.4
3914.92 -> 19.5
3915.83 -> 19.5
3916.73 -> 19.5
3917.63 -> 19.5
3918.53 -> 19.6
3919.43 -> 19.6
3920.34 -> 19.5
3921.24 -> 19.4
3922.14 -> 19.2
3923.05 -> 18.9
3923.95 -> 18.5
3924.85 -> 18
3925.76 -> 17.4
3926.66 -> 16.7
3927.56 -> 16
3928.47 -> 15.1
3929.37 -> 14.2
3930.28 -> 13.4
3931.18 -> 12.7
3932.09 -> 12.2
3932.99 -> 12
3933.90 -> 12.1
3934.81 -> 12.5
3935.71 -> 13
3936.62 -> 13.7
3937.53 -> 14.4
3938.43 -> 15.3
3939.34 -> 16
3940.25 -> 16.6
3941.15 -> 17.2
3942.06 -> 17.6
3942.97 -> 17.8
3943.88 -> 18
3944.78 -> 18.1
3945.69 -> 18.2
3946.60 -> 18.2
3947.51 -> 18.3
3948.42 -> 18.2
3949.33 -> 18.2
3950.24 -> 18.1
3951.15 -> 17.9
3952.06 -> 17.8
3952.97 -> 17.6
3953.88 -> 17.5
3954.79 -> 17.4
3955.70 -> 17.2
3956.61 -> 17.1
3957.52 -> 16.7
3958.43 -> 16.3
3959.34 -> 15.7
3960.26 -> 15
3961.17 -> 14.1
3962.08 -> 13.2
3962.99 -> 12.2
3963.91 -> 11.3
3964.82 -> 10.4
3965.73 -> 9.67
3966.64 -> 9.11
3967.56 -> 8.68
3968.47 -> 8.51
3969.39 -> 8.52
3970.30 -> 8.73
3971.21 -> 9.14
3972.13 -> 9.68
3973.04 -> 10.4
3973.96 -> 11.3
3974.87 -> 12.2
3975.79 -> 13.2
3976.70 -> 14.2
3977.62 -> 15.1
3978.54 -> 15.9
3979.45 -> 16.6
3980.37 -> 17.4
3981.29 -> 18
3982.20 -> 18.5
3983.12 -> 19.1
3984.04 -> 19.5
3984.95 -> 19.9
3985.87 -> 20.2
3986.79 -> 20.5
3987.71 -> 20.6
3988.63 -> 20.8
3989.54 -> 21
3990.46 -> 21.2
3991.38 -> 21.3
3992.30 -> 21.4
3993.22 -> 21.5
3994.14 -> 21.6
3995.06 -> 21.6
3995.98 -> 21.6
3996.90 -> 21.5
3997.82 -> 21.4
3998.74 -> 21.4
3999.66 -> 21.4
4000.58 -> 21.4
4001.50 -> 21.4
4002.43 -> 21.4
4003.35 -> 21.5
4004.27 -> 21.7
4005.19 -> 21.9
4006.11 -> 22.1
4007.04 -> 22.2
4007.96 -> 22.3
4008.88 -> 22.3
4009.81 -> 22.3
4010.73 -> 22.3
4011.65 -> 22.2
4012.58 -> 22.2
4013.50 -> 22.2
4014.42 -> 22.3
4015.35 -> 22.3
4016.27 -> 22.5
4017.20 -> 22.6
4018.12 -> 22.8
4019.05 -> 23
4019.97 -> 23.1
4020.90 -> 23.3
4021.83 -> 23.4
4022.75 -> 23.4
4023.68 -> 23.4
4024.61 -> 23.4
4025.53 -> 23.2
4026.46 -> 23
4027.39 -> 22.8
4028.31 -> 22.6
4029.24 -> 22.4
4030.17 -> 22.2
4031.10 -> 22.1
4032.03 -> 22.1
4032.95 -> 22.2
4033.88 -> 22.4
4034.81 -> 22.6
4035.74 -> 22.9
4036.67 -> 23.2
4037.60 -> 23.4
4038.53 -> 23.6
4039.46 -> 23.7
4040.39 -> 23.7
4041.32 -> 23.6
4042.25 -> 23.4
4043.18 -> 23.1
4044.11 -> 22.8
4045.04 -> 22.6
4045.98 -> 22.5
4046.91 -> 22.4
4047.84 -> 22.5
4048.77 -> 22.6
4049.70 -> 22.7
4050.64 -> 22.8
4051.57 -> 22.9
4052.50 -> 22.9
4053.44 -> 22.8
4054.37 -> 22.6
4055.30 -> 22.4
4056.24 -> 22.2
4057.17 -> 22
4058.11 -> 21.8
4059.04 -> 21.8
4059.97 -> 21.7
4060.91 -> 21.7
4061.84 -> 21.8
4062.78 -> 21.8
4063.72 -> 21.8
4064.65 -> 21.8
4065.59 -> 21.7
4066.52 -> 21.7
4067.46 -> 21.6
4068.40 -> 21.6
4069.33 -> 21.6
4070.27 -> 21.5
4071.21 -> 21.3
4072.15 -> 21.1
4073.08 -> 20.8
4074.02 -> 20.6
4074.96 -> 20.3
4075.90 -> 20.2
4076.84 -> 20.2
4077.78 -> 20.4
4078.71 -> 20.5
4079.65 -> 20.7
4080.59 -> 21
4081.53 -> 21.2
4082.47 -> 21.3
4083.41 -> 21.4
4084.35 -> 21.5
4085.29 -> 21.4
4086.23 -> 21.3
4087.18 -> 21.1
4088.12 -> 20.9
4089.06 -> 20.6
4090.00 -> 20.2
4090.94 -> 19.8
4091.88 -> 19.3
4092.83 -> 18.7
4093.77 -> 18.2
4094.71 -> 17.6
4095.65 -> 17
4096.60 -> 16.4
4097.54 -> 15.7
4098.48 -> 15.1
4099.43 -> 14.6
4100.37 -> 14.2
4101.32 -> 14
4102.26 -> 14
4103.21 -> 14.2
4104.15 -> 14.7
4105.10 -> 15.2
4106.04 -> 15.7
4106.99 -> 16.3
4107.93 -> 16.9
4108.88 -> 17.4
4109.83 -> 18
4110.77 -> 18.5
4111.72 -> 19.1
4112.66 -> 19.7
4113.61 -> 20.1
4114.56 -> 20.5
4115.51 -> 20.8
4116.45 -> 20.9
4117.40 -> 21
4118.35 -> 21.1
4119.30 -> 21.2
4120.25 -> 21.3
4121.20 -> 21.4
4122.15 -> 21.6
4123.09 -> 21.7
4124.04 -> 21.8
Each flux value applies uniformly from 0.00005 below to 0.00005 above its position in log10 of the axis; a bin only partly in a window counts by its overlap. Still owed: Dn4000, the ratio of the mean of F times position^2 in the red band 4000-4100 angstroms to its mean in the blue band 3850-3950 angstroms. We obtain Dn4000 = 1.41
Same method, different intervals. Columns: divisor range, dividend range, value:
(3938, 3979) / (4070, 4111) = 1.36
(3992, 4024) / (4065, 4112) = 0.89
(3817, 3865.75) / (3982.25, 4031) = 1.62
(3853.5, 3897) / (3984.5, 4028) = 1.51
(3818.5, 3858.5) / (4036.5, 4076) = 1.77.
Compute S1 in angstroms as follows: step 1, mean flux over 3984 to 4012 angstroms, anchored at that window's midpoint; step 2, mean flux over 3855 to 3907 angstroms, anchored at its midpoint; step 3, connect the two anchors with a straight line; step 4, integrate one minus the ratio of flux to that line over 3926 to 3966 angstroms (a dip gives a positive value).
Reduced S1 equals 7.2 angstroms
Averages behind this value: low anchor 15.9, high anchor 21.4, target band 15.5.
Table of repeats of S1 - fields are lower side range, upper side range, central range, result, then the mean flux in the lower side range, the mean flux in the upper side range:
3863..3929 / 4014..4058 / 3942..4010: 9.7 angstroms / 16.6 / 22.8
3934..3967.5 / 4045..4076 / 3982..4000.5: -3.0 angstroms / 15.6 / 21.9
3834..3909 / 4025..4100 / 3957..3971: 4.9 angstroms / 15.4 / 21.4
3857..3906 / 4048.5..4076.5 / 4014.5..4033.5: -2.1 angstroms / 15.7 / 21.8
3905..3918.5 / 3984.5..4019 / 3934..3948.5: 2.7 angstroms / 19.1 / 21.7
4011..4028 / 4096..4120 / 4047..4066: -1.5 angstroms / 22.8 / 17.4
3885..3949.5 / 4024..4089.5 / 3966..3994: 4.8 angstroms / 16.4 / 22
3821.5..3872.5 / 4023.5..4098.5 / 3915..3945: 1.7 angstroms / 15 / 21.5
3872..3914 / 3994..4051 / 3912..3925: -1.8 angstroms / 15.6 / 22.5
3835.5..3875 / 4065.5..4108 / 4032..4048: -3.9 angstroms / 16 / 19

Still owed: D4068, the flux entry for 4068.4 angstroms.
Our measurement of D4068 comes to 21.6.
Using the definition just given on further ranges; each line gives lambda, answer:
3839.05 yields 11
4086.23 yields 21.3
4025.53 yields 23.2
